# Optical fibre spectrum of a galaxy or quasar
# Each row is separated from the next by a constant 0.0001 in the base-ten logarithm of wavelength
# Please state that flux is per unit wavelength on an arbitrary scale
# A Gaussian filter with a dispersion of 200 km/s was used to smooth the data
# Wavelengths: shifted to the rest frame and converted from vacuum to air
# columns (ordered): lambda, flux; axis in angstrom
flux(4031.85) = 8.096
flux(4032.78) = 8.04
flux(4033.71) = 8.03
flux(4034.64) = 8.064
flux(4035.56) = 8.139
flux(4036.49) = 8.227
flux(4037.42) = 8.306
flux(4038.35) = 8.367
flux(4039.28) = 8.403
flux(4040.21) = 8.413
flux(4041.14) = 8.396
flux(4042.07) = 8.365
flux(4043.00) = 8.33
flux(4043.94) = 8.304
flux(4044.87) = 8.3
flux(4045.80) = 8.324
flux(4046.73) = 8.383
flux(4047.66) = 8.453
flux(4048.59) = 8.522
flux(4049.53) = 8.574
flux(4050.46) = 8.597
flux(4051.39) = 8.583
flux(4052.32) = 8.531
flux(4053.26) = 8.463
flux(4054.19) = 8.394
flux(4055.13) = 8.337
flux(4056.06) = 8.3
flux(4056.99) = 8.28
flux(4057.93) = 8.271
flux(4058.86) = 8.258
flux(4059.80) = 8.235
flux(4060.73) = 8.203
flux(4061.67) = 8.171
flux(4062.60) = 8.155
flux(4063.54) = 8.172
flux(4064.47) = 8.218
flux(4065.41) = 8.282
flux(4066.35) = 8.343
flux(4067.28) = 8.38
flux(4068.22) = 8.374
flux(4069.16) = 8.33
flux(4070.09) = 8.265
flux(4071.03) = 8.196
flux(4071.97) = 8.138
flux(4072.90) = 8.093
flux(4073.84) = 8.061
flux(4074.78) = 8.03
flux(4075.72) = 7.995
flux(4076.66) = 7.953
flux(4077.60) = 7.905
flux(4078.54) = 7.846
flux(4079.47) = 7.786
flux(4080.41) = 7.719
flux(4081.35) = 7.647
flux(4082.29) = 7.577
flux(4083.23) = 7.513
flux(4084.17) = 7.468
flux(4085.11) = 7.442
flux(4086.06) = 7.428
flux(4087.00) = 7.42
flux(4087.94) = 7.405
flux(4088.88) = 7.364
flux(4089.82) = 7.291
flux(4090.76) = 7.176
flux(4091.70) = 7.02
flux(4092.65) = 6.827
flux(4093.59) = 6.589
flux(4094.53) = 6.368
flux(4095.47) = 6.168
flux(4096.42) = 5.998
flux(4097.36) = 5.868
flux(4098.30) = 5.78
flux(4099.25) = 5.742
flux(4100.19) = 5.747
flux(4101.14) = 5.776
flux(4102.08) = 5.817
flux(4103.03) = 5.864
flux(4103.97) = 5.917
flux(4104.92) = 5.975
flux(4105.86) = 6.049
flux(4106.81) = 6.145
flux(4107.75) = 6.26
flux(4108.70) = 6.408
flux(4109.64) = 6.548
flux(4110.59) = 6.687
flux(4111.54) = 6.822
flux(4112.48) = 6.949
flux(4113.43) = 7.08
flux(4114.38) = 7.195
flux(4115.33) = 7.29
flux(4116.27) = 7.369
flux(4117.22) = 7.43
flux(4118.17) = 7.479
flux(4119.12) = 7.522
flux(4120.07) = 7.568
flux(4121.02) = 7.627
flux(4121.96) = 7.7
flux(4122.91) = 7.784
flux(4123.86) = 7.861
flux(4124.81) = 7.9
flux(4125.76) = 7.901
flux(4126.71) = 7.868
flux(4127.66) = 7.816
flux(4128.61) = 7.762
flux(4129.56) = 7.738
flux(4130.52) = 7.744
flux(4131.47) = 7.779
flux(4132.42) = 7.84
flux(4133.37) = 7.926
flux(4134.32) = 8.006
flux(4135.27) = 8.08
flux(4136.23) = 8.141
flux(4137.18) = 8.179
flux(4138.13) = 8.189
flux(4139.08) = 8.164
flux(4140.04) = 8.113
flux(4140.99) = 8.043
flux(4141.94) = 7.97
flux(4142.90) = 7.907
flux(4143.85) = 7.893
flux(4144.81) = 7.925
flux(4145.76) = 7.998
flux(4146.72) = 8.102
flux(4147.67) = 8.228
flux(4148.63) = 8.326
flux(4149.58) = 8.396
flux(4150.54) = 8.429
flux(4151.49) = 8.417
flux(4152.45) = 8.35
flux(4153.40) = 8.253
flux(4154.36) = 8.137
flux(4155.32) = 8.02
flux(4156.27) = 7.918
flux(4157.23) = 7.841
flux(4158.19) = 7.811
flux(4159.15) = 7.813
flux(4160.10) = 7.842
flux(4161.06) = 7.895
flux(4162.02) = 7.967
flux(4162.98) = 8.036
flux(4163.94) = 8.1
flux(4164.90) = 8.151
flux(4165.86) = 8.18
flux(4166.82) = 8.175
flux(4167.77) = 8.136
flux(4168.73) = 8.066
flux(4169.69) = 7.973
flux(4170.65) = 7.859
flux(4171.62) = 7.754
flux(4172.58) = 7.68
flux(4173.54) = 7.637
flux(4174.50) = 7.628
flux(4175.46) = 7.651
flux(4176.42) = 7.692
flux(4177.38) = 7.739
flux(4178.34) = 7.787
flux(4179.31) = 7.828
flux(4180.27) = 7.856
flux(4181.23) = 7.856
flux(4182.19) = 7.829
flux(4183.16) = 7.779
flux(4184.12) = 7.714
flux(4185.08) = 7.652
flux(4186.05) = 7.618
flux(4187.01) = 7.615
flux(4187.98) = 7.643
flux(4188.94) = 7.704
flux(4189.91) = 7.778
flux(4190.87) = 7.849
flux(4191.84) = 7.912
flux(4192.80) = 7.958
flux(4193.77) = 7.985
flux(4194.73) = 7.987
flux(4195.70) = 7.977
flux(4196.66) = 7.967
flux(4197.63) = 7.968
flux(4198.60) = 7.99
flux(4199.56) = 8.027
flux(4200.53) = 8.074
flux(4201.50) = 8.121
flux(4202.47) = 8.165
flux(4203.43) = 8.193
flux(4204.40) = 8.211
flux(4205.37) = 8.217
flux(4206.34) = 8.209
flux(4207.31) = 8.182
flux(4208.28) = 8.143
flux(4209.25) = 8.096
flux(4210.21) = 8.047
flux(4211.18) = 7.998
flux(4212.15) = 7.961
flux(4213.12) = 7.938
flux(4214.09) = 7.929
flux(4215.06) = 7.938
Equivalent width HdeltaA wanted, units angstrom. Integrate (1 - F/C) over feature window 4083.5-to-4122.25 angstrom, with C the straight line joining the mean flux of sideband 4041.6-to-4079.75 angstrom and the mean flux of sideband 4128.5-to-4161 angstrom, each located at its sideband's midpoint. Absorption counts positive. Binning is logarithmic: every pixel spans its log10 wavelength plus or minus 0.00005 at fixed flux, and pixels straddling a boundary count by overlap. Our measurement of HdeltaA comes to 6.68 angstrom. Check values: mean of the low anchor 8.26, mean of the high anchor 8.04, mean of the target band 6.75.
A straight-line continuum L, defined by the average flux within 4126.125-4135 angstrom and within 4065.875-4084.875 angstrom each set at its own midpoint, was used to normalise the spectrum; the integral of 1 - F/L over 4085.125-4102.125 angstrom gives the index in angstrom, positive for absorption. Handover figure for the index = 2.9 angstrom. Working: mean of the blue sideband 7.98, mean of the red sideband 7.84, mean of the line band 6.58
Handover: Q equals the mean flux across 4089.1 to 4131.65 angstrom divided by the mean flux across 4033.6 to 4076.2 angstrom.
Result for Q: 0.83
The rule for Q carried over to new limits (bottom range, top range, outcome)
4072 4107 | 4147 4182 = 1.15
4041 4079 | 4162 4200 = 0.95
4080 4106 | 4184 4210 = 1.19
